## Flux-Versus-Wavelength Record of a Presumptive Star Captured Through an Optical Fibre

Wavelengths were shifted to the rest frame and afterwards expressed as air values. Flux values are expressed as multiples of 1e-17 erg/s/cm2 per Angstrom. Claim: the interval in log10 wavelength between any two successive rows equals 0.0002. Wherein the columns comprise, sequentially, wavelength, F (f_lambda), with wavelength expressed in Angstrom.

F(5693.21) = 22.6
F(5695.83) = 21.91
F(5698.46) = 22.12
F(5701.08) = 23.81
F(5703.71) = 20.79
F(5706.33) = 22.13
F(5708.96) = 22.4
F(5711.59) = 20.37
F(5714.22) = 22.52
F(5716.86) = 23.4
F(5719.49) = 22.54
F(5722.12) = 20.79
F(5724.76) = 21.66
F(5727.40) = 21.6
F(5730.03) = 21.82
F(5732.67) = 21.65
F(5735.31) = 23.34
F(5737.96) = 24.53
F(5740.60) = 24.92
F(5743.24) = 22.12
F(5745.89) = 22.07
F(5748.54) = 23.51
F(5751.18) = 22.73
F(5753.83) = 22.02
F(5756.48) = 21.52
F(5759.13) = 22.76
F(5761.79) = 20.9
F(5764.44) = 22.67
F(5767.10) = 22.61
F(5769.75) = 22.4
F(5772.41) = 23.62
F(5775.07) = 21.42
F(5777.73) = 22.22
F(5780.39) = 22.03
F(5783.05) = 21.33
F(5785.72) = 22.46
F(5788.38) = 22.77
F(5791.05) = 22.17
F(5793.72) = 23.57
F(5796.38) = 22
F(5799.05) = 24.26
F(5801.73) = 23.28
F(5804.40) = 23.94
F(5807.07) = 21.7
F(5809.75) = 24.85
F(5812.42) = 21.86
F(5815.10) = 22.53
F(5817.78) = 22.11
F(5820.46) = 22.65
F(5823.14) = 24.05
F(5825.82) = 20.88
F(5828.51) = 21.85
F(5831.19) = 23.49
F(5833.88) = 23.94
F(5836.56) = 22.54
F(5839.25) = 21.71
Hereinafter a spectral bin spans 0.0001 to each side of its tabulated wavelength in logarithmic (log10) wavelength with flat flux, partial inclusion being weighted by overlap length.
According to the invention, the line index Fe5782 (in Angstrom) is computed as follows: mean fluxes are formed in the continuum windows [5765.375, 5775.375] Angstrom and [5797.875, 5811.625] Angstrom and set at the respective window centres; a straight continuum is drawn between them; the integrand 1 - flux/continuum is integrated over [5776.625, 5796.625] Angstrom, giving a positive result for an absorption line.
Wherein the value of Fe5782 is 0.6 Angstrom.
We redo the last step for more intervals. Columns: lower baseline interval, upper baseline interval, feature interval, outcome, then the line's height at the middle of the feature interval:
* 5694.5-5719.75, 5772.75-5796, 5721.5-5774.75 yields -0.5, 22.2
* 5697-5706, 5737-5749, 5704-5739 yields 1.0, 22.8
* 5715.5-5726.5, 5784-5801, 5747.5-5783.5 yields 0.4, 22.5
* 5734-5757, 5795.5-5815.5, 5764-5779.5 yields 0.4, 23.1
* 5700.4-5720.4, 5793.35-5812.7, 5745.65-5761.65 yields 0.2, 22.7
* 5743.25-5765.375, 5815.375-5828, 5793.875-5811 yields -0.8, 22.3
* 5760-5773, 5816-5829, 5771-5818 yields -0.7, 22.4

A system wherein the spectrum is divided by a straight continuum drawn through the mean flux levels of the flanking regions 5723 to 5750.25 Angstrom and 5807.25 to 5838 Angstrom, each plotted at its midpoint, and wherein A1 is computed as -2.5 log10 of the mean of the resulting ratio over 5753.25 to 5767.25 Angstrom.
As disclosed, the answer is 0.03 mag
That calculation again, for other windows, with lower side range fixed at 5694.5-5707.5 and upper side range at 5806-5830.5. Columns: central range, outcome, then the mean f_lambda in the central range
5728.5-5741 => -0.04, 23.1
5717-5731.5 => 0.02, 21.8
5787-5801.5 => -0.02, 23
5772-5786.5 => 0.02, 22.1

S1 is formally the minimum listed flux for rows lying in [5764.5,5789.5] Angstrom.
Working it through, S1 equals 21.33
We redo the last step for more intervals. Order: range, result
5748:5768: 20.9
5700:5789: 20.37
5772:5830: 20.88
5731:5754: 21.65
